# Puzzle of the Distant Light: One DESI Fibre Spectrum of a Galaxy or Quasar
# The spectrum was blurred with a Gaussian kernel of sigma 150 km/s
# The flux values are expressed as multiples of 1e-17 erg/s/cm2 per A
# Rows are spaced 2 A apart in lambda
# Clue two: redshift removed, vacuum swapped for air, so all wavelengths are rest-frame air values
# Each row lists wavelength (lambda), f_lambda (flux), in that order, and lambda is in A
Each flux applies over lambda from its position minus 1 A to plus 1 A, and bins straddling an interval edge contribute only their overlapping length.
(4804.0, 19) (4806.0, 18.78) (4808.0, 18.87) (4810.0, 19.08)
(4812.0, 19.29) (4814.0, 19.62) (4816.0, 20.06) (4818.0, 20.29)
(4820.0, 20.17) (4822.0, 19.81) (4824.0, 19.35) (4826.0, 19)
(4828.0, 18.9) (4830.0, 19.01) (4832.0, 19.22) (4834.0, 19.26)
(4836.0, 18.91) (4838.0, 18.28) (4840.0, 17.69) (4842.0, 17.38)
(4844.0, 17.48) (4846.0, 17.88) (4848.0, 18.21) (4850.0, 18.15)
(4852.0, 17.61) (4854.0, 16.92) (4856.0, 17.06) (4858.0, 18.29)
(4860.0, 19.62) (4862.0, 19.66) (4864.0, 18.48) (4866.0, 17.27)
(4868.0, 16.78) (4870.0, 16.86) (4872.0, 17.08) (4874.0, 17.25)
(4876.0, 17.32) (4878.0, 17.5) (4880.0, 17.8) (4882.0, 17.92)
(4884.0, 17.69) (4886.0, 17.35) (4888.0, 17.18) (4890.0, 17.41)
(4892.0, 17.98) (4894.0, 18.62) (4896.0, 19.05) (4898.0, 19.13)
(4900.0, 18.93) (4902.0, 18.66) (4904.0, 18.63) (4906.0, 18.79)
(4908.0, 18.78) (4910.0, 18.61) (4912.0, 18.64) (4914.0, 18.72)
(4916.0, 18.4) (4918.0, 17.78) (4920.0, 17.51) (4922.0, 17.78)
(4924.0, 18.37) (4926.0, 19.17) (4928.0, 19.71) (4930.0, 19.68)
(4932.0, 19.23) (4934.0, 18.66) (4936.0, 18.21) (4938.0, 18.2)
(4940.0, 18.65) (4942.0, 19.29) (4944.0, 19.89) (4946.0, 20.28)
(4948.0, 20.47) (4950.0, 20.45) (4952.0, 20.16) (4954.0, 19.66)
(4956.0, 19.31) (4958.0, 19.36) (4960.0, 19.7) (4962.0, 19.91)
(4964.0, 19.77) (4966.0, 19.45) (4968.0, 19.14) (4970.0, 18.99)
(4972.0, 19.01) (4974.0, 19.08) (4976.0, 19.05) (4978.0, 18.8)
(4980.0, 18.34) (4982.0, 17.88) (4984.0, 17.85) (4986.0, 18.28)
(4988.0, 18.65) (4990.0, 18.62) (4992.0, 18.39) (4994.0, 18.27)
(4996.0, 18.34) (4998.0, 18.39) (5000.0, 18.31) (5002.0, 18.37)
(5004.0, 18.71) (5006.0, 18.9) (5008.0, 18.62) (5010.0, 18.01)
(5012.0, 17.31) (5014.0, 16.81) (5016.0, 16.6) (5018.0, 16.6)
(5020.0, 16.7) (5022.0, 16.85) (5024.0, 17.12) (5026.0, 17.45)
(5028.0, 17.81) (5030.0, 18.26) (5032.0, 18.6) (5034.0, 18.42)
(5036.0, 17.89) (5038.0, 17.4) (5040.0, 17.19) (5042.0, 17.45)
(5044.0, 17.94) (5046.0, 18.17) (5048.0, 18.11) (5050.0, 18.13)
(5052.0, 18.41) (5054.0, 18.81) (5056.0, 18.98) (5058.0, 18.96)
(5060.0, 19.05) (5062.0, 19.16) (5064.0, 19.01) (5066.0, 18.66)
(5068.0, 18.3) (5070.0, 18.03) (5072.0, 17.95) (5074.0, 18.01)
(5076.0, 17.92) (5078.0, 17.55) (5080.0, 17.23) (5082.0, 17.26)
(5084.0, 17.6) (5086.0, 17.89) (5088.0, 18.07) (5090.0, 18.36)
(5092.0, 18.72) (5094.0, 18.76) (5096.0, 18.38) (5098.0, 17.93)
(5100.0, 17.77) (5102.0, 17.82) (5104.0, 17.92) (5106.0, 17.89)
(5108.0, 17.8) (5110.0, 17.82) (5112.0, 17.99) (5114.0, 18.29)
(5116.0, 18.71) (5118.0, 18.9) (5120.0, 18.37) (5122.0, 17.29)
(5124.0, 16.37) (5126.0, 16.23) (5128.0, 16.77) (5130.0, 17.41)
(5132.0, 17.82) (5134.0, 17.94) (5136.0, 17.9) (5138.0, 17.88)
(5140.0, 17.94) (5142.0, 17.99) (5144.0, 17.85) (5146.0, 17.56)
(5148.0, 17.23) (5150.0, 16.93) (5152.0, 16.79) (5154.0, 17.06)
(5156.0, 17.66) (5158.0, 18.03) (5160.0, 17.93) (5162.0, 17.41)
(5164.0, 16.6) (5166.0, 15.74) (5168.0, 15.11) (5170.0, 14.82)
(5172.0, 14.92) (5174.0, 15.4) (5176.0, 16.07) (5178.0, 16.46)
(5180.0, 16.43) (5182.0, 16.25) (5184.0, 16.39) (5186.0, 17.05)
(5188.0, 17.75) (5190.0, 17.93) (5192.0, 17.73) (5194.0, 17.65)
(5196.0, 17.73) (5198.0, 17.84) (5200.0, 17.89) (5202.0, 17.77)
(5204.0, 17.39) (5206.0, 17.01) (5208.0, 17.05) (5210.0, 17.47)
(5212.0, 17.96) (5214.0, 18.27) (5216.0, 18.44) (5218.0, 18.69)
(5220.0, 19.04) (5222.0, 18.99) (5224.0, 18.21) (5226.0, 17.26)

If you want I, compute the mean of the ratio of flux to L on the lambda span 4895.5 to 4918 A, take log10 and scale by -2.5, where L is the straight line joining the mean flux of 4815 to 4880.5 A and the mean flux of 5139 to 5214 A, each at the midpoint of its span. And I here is -0.04 mag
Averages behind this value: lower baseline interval 18.3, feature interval 18.7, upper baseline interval 17.1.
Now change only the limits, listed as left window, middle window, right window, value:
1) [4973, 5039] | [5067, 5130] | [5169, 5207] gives -0.03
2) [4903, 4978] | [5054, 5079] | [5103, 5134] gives -0.02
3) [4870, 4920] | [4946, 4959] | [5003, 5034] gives -0.12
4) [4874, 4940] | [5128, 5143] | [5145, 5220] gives -0.03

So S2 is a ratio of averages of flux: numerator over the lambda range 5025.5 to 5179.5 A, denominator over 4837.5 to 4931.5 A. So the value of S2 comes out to 0.98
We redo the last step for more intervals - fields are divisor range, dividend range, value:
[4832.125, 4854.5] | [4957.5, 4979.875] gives 1.07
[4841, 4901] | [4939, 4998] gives 1.07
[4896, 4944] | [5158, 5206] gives 0.90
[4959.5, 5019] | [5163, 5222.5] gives 0.93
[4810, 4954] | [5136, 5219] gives 0.93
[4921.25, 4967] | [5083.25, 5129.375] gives 0.92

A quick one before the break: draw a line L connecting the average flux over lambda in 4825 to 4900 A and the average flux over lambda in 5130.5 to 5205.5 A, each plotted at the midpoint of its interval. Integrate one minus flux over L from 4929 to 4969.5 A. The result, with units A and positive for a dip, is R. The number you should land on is -3.85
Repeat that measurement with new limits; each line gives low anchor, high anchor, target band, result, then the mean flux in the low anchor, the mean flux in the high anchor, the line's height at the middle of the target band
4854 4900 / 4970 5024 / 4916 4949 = -1.7 A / 17.9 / 18.1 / 18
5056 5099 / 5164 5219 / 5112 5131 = 0.2 A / 18.2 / 17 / 17.8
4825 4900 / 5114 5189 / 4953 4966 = -1.4 A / 18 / 17.1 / 17.7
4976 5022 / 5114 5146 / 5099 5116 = -0.2 A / 18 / 17.7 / 17.8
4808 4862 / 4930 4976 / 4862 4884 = 1.6 A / 18.7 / 19.4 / 18.9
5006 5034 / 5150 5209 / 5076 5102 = -1.1 A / 17.5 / 16.9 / 17.3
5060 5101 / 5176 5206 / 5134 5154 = 0.1 A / 18.2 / 17.3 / 17.6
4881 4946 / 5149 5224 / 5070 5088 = 0.0 A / 18.5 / 17.2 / 17.7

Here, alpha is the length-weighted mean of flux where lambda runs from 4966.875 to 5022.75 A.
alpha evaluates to 18.2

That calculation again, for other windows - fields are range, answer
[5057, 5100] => 18.2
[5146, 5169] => 17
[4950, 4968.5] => 19.7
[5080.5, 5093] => 18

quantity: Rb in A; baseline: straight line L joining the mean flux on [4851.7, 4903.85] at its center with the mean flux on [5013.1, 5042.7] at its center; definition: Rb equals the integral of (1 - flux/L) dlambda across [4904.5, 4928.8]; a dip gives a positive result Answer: -1.0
